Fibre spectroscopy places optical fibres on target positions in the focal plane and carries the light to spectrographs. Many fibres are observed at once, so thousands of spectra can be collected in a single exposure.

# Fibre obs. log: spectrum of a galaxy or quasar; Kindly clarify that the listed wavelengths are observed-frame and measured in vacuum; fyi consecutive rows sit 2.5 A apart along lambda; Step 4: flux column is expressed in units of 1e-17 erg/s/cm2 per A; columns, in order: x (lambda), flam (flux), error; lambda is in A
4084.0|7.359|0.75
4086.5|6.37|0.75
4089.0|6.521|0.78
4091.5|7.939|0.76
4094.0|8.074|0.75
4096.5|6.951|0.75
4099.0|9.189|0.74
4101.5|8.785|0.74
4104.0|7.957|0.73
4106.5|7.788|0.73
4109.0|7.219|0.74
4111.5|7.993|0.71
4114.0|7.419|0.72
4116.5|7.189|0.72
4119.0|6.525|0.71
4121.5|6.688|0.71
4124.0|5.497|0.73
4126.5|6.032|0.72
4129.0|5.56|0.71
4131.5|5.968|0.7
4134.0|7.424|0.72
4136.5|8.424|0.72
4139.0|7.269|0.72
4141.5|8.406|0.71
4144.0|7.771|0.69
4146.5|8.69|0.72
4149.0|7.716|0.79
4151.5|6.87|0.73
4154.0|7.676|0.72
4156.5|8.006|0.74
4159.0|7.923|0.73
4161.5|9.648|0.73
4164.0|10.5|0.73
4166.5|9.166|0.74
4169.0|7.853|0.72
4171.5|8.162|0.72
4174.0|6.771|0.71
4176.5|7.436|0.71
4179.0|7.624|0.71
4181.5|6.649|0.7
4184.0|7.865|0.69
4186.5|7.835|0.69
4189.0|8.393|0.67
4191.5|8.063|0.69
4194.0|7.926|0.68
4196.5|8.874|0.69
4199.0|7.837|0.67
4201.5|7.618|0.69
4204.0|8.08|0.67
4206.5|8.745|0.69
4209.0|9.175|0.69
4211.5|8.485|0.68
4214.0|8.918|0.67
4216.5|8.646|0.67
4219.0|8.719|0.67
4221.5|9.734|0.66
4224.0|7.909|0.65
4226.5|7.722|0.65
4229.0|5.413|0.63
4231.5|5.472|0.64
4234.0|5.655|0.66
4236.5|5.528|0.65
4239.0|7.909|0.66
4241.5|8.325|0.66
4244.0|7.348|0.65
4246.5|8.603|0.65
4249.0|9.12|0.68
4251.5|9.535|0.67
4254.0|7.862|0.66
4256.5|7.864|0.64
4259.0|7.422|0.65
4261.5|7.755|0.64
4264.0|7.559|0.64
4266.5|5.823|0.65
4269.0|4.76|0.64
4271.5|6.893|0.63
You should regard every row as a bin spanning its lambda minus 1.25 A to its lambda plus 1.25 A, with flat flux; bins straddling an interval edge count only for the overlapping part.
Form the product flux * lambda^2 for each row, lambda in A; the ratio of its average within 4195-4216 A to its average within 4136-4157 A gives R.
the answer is 1.11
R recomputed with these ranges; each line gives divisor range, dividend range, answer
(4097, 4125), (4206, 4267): 1.11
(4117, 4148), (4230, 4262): 1.13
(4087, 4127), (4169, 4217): 1.14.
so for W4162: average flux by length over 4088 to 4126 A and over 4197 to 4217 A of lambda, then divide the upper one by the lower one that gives 1.14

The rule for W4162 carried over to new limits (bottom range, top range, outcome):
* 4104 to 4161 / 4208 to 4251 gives 1.07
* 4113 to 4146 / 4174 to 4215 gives 1.15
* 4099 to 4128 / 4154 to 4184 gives 1.12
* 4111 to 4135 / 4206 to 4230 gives 1.27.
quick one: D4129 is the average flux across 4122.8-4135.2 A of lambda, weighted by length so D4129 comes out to 6.09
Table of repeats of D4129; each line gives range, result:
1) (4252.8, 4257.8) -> 7.86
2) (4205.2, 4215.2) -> 8.83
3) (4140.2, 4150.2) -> 8.14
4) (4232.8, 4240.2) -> 6.36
